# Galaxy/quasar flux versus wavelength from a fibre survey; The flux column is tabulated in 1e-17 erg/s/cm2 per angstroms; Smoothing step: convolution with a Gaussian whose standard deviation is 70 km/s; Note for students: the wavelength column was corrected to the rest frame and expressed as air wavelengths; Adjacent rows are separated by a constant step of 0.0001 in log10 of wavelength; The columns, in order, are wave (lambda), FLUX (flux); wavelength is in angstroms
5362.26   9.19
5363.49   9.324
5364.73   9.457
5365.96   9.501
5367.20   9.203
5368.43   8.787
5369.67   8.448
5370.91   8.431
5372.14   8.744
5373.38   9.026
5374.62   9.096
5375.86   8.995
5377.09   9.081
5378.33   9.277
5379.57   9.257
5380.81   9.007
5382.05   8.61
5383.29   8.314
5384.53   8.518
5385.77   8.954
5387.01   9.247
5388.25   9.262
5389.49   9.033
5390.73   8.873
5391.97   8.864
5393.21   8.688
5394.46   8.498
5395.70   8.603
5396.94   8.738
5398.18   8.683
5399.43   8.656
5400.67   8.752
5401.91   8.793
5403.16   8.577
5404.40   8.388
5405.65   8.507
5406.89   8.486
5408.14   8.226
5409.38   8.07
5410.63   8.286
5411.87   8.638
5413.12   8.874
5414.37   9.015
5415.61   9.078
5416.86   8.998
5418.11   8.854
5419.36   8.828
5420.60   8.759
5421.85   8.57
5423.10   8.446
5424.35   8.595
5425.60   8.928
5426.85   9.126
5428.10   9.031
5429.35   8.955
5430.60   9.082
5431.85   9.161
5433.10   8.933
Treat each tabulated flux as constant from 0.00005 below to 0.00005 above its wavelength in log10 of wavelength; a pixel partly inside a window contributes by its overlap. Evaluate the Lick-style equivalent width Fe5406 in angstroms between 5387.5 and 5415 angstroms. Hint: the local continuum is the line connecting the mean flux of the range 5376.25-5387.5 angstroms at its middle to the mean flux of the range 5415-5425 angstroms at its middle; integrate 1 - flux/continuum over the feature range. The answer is 0.5 angstroms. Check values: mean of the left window 8.92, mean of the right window 8.76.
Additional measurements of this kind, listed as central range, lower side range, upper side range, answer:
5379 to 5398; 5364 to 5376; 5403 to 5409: -0.3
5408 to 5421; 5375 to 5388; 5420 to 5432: 0.2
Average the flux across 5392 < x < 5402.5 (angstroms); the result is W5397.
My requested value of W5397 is 8.69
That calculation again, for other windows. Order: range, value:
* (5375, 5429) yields 8.77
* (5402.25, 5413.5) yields 8.45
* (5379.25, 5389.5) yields 8.89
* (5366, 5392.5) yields 8.92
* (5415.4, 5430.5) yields 8.85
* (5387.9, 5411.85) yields 8.63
